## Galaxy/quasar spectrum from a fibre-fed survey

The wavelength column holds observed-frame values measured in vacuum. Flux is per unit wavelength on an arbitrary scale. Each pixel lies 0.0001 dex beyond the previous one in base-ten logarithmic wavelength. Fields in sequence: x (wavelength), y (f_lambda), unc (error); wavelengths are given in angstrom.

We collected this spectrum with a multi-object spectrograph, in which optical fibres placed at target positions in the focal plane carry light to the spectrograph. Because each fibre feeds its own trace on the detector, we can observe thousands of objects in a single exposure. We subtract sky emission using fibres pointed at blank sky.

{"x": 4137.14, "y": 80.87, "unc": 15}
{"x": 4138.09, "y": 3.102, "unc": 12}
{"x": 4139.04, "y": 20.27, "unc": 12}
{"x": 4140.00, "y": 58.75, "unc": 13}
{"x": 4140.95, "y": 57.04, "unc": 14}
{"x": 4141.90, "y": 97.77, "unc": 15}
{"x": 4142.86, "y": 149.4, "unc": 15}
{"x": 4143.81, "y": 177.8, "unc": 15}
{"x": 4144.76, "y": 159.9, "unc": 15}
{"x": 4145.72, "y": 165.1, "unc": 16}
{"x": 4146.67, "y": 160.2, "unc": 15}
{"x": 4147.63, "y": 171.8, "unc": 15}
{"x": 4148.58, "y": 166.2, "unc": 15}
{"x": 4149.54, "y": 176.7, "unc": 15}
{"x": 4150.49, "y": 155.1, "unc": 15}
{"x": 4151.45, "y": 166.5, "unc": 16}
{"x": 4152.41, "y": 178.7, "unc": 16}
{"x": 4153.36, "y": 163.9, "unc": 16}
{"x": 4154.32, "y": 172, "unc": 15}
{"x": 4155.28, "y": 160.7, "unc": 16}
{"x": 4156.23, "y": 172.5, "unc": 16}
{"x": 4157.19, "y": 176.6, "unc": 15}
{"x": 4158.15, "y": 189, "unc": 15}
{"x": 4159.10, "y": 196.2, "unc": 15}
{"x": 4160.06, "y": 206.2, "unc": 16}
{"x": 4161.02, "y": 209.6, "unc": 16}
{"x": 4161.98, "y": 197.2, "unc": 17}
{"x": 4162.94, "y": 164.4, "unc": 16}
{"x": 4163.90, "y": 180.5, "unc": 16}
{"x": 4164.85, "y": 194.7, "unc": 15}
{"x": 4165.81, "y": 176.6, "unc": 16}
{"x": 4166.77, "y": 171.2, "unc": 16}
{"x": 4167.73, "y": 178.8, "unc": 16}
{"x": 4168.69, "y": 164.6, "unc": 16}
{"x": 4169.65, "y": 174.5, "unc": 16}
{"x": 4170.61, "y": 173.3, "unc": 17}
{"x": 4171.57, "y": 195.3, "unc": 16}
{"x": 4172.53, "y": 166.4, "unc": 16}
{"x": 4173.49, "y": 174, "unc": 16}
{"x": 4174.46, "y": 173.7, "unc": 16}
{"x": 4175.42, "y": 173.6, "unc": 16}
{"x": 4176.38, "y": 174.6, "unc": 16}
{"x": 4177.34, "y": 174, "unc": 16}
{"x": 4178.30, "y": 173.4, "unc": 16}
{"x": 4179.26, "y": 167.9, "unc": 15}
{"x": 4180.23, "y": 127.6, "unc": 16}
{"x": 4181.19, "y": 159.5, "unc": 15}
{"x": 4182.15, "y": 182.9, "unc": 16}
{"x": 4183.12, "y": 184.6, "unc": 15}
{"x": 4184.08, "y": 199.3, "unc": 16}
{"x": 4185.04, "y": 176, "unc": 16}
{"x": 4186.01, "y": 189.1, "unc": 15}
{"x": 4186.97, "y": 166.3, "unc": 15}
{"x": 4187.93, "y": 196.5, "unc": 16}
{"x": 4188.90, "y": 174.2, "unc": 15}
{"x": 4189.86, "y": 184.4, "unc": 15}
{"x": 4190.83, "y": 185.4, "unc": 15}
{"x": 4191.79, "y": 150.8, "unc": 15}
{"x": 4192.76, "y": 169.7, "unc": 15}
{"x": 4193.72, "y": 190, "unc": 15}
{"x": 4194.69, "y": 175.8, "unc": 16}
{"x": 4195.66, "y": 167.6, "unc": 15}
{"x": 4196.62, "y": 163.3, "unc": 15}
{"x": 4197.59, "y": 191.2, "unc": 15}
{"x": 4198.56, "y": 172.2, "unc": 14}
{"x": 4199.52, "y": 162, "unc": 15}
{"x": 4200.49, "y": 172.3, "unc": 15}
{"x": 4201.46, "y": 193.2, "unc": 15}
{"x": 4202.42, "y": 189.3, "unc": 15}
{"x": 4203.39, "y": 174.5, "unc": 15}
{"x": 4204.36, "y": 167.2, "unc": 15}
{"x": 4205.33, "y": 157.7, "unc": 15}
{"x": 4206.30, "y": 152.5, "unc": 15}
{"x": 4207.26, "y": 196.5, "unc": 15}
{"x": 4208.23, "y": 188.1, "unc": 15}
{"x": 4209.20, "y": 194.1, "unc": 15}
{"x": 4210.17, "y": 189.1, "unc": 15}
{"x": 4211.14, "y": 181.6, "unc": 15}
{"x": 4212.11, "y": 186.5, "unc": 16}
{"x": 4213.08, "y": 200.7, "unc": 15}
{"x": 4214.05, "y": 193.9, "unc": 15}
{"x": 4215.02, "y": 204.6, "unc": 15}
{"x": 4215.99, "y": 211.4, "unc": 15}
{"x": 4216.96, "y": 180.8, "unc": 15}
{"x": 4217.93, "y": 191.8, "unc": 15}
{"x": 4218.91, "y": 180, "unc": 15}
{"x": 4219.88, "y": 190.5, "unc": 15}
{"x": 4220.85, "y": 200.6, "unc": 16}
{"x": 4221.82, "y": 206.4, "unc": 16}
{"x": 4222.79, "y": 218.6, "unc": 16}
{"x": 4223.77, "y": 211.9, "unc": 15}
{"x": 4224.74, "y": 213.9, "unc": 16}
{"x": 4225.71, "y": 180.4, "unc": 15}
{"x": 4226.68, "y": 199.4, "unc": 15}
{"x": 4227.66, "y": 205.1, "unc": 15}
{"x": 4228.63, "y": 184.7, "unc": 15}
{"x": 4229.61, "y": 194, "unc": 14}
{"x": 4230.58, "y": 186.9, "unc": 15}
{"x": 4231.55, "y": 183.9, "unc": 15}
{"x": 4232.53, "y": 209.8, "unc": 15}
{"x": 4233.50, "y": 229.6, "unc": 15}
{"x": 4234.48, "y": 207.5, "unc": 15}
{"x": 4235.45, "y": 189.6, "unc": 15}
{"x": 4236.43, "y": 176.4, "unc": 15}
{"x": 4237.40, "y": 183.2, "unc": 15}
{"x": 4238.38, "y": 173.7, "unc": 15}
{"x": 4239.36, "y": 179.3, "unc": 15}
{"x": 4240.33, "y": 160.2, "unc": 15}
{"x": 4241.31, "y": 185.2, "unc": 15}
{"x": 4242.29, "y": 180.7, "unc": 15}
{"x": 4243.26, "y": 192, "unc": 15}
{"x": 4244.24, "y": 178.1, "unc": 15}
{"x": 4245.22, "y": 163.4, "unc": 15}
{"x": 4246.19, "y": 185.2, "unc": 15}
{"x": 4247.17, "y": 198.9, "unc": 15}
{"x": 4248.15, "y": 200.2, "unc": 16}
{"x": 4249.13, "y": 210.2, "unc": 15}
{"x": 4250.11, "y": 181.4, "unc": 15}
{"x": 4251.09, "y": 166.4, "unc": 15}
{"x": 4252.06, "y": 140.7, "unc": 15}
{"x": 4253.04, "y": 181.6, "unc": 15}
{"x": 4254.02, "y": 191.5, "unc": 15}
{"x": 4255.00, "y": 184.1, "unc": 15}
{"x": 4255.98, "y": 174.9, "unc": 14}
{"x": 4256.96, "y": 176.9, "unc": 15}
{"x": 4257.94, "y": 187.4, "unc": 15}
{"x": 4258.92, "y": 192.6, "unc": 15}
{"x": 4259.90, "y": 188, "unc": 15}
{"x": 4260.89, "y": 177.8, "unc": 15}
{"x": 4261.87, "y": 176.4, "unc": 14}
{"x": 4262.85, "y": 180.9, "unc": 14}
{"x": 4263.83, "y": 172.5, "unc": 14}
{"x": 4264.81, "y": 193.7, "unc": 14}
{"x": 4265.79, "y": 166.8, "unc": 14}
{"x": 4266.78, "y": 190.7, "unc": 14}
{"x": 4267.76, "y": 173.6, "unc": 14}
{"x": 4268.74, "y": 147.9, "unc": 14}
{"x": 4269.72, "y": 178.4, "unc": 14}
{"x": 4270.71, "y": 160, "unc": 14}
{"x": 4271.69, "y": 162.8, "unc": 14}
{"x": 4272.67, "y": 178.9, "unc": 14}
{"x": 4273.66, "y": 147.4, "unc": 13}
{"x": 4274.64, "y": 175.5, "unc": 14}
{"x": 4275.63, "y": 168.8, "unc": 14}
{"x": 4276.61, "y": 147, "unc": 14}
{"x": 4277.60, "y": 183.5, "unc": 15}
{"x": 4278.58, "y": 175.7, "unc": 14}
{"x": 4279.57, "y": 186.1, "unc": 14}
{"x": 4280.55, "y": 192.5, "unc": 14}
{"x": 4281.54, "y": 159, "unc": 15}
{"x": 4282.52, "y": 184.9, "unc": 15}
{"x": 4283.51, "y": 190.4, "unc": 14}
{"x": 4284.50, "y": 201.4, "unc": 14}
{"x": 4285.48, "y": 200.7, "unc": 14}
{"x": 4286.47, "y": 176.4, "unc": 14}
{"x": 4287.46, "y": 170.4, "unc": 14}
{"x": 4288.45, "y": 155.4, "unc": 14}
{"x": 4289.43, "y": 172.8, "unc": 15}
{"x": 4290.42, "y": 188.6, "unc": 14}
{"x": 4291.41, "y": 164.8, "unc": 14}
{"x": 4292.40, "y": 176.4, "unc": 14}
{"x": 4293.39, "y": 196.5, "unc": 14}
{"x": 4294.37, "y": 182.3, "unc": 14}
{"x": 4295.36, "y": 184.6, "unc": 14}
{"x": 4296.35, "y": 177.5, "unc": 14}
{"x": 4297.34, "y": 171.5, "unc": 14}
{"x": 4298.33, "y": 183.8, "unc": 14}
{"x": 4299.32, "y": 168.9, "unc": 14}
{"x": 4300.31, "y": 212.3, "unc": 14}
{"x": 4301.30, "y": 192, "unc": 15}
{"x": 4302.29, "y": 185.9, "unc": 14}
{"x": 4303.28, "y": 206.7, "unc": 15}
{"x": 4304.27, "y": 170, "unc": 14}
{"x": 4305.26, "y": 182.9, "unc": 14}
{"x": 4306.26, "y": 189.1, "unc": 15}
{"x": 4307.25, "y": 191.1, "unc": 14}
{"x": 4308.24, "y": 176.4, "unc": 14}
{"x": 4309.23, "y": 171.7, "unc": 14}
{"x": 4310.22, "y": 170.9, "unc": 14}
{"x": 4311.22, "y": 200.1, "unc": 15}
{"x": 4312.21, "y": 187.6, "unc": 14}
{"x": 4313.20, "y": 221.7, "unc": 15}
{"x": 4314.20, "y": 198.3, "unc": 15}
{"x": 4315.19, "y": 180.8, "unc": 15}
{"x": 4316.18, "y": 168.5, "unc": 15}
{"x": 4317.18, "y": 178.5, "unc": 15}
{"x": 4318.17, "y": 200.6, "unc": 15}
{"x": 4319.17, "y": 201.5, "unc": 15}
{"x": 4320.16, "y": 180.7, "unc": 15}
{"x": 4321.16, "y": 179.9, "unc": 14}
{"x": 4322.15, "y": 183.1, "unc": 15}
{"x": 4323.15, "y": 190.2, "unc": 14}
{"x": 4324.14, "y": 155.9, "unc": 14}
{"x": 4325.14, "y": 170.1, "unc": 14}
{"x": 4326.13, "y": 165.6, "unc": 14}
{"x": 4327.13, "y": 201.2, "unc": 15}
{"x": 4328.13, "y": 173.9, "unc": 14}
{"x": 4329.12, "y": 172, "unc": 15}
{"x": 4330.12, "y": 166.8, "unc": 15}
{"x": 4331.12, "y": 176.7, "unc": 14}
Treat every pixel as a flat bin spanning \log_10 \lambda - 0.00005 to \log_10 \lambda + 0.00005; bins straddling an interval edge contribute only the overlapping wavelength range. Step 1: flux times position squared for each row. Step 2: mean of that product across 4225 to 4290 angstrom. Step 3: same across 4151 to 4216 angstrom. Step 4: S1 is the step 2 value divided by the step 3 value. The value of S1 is 1.1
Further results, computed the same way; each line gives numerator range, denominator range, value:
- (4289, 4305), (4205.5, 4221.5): 1.01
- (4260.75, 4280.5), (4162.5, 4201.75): 1.03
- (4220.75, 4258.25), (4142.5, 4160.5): 1.15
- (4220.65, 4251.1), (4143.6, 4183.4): 1.14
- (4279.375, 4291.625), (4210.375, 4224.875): 0.94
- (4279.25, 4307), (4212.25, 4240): 0.97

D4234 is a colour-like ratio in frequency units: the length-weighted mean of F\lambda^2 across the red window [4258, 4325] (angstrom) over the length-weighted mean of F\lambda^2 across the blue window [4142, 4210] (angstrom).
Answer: 1.09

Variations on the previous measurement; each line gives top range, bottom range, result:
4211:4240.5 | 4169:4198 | 1.13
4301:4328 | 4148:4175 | 1.12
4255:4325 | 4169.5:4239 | 1.02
